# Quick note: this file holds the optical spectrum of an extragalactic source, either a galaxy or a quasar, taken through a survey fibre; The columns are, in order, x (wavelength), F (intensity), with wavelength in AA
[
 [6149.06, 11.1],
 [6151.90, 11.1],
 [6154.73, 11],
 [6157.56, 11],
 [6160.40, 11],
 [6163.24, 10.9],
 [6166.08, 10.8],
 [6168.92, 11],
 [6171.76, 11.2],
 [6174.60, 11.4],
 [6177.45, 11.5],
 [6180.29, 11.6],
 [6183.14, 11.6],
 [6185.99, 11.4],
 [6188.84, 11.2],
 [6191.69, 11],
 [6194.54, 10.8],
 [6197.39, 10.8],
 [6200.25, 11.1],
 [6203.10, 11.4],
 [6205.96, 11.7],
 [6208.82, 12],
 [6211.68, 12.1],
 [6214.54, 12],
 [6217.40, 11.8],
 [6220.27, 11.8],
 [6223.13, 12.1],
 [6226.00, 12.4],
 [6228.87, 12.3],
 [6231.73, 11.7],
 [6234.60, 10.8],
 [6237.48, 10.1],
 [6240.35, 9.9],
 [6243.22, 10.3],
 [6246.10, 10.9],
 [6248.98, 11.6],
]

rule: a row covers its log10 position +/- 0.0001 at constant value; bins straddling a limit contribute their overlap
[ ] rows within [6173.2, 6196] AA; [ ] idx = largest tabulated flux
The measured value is 11.6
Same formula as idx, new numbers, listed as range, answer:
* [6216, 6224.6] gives 12.1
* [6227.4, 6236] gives 12.3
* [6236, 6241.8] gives 10.1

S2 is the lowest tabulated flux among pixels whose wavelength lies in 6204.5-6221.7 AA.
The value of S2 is 11.7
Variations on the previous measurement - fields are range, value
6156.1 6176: 10.8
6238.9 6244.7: 9.9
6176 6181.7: 11.5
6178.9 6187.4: 11.4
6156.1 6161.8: 11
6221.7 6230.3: 12.1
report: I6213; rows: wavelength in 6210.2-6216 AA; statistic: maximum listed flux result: 12.1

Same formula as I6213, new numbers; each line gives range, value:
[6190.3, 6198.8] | 11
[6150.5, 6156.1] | 11.1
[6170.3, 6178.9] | 11.5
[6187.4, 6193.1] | 11.2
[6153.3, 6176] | 11.4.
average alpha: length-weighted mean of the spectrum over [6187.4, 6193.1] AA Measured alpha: 11.1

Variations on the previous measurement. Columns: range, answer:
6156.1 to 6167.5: 10.9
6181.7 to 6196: 11.2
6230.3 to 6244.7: 10.6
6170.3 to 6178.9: 11.4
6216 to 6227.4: 12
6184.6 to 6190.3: 11.3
